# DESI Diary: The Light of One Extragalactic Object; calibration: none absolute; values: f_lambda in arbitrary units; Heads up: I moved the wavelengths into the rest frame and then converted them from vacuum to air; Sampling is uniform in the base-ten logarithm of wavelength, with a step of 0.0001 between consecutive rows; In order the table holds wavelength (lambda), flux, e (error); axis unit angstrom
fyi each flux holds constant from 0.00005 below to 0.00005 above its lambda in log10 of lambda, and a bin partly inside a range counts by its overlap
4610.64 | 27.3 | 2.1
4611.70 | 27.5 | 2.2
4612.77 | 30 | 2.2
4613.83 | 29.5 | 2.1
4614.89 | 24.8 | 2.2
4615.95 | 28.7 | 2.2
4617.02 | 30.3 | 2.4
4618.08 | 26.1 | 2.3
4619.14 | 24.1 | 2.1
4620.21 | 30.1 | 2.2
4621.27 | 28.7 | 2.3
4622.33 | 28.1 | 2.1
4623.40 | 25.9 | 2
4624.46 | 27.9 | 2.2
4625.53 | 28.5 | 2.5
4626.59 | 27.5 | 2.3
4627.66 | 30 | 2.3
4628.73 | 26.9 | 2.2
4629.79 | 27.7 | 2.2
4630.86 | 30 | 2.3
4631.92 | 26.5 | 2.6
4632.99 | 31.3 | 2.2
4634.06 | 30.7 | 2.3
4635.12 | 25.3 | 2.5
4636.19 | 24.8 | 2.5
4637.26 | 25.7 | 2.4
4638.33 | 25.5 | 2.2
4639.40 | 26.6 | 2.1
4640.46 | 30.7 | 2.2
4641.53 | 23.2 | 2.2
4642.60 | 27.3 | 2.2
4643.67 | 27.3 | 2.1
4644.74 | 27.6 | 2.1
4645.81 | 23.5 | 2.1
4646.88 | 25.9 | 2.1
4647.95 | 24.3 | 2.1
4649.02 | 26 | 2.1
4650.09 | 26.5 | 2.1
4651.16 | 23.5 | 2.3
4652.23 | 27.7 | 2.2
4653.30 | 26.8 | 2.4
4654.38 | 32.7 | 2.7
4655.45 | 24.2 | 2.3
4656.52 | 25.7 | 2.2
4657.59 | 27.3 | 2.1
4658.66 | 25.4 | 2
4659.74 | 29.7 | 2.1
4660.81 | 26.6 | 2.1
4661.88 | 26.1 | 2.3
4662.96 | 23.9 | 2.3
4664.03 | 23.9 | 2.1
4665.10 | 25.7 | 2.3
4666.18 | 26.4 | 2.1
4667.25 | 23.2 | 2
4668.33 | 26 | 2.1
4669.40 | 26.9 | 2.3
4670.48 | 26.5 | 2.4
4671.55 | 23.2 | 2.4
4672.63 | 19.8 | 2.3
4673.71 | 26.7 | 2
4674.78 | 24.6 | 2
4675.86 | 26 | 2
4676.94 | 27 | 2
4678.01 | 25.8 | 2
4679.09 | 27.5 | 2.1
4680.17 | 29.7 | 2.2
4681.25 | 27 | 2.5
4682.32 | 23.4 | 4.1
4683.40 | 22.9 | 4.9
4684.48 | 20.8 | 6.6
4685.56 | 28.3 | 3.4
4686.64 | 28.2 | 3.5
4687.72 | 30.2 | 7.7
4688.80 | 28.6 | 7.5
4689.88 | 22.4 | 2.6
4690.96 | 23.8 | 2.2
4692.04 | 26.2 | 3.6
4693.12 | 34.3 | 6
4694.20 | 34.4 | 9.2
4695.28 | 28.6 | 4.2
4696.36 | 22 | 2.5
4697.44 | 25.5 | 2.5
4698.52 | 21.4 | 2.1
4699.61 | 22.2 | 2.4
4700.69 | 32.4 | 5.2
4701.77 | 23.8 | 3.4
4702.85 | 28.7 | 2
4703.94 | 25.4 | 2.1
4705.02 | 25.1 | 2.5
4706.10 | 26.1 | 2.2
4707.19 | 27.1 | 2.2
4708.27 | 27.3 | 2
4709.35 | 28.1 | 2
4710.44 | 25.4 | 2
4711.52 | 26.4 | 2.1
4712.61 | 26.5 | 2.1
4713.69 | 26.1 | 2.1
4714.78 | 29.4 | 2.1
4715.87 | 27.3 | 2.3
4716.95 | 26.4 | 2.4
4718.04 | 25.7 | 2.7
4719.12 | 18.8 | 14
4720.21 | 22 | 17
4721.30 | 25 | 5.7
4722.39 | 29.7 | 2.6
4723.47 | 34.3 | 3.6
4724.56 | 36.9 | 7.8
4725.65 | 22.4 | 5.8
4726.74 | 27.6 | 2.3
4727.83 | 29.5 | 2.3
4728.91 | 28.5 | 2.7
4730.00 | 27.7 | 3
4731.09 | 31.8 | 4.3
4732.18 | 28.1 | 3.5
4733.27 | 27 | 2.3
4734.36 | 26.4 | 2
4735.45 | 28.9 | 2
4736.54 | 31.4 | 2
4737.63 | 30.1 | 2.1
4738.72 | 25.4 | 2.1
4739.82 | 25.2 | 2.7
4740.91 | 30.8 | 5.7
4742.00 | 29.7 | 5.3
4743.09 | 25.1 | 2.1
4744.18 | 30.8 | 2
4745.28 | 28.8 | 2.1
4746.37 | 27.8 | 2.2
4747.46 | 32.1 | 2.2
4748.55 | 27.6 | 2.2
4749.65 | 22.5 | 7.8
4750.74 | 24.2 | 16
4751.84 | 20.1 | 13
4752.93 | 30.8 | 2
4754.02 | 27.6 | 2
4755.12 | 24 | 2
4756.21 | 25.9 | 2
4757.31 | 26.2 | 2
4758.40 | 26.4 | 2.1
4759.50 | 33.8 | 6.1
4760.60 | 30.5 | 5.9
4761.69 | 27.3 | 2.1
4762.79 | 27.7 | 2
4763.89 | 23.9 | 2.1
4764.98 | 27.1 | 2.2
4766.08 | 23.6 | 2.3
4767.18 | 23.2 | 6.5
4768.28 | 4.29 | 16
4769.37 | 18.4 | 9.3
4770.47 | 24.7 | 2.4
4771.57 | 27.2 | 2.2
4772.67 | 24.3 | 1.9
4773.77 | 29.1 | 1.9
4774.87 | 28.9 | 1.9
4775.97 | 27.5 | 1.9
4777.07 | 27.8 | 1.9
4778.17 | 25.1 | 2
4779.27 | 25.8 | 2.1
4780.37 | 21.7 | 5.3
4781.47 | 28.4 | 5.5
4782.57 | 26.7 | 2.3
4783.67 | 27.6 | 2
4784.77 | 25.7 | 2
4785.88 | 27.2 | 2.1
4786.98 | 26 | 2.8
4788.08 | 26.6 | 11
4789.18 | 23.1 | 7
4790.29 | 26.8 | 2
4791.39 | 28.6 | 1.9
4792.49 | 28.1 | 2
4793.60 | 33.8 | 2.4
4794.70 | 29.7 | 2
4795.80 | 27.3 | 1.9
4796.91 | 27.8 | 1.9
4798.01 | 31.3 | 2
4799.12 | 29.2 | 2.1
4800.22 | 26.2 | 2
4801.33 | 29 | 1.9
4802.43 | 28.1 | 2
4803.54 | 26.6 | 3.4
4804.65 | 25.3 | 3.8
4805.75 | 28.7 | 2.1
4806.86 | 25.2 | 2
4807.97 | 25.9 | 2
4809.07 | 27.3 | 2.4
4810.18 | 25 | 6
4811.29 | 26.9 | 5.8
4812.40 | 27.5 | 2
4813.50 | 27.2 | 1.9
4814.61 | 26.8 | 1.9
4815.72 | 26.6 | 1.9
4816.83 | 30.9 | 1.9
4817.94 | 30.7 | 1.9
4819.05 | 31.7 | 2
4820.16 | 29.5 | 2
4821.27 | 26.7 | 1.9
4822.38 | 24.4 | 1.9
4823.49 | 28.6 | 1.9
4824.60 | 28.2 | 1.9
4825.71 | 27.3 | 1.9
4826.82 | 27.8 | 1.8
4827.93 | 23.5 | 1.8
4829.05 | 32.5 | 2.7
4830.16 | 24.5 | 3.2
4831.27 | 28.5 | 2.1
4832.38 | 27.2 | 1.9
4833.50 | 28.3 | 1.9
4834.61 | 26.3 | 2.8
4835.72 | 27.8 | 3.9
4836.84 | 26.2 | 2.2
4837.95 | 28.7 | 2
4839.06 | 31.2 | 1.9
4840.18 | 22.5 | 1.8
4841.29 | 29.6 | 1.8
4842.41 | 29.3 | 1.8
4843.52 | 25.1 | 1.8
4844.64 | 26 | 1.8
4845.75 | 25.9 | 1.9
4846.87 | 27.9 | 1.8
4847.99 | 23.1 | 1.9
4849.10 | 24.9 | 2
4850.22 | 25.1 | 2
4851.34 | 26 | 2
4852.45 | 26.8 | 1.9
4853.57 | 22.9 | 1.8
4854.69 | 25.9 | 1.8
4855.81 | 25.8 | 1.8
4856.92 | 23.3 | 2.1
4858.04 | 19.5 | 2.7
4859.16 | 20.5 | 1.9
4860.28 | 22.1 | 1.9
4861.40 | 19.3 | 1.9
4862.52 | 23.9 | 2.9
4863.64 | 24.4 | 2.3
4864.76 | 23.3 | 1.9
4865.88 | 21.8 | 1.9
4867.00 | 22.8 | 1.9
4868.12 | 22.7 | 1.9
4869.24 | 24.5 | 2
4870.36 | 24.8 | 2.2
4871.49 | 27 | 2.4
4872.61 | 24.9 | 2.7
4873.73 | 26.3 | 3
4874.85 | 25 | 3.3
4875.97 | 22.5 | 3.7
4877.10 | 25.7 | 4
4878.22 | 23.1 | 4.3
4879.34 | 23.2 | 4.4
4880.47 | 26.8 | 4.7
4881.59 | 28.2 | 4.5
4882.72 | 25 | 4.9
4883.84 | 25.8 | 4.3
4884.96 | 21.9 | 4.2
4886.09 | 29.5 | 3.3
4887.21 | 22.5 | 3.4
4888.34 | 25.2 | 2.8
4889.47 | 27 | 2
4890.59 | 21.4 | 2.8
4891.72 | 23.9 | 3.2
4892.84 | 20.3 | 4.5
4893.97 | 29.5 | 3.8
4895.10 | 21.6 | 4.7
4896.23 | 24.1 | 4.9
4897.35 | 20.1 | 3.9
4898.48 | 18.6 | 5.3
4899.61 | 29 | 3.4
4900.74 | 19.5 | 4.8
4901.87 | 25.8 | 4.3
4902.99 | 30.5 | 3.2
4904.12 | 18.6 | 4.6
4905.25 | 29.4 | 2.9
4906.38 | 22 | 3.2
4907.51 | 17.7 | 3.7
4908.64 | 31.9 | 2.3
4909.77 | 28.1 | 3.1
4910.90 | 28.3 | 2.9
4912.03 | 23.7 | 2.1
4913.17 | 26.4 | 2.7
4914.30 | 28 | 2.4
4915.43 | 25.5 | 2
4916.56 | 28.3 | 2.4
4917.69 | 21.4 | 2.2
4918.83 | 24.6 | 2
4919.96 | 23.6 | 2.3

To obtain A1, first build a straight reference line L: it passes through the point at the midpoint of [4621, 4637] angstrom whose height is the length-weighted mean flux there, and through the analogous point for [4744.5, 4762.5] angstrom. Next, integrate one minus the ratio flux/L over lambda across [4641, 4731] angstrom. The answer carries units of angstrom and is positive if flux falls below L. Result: 4.0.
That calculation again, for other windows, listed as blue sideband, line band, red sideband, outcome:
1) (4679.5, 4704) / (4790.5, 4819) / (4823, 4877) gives -2.5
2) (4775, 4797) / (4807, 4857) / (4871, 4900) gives -2.1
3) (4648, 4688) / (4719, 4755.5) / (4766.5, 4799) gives -2.5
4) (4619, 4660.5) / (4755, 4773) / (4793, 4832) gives 2.0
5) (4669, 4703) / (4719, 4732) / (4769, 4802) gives -0.8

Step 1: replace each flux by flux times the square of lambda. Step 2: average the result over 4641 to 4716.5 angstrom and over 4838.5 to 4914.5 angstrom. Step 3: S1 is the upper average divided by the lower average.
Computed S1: 1.02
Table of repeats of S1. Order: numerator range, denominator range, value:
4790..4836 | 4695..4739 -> 1.07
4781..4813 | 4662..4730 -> 1.08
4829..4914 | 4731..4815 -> 0.97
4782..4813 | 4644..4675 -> 1.13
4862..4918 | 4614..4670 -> 1.02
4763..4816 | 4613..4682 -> 1.04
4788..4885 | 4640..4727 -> 1.06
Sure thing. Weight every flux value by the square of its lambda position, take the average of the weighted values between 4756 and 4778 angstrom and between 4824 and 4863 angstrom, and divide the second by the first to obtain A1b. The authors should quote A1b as 1.05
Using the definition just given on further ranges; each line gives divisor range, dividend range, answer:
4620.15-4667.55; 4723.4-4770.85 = 1.05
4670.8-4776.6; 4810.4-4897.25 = 1.02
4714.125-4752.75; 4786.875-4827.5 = 1.04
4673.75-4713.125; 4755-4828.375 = 1.05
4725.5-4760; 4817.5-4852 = 1.02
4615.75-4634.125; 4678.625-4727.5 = 0.98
